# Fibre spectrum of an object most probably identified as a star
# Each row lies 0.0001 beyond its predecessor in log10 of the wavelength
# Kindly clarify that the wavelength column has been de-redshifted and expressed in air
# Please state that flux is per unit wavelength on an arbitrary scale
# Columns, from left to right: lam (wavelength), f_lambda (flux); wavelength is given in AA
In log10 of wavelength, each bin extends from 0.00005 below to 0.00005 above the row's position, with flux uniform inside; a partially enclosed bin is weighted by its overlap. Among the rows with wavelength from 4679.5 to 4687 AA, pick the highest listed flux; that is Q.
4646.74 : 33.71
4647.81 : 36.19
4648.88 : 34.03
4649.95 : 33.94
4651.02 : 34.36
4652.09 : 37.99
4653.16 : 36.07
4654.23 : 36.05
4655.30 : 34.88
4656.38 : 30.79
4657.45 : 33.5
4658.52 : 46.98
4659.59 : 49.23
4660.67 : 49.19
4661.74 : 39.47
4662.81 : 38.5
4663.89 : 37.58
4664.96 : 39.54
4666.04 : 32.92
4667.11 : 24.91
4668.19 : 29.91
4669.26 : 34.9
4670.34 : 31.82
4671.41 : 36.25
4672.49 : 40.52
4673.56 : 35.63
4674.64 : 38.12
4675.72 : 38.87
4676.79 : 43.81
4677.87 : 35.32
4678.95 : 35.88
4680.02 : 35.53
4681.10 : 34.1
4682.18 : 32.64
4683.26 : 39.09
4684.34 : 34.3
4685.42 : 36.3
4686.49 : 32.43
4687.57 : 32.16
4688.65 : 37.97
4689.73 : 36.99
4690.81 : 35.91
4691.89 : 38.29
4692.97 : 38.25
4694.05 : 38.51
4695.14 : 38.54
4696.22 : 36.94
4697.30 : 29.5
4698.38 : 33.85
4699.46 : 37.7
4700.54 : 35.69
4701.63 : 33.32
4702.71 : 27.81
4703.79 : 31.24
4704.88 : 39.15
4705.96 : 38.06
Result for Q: 39.09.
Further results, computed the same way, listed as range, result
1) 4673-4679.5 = 43.81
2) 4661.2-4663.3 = 39.47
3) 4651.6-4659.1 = 46.98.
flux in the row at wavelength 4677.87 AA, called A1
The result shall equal 35.32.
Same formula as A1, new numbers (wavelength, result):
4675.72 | 38.87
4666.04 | 32.92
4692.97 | 38.25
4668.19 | 29.91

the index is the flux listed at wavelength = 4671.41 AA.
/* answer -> 36.25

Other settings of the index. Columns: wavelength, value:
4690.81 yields 35.91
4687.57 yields 32.16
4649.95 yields 33.94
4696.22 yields 36.94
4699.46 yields 37.7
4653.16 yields 36.07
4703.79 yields 31.24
